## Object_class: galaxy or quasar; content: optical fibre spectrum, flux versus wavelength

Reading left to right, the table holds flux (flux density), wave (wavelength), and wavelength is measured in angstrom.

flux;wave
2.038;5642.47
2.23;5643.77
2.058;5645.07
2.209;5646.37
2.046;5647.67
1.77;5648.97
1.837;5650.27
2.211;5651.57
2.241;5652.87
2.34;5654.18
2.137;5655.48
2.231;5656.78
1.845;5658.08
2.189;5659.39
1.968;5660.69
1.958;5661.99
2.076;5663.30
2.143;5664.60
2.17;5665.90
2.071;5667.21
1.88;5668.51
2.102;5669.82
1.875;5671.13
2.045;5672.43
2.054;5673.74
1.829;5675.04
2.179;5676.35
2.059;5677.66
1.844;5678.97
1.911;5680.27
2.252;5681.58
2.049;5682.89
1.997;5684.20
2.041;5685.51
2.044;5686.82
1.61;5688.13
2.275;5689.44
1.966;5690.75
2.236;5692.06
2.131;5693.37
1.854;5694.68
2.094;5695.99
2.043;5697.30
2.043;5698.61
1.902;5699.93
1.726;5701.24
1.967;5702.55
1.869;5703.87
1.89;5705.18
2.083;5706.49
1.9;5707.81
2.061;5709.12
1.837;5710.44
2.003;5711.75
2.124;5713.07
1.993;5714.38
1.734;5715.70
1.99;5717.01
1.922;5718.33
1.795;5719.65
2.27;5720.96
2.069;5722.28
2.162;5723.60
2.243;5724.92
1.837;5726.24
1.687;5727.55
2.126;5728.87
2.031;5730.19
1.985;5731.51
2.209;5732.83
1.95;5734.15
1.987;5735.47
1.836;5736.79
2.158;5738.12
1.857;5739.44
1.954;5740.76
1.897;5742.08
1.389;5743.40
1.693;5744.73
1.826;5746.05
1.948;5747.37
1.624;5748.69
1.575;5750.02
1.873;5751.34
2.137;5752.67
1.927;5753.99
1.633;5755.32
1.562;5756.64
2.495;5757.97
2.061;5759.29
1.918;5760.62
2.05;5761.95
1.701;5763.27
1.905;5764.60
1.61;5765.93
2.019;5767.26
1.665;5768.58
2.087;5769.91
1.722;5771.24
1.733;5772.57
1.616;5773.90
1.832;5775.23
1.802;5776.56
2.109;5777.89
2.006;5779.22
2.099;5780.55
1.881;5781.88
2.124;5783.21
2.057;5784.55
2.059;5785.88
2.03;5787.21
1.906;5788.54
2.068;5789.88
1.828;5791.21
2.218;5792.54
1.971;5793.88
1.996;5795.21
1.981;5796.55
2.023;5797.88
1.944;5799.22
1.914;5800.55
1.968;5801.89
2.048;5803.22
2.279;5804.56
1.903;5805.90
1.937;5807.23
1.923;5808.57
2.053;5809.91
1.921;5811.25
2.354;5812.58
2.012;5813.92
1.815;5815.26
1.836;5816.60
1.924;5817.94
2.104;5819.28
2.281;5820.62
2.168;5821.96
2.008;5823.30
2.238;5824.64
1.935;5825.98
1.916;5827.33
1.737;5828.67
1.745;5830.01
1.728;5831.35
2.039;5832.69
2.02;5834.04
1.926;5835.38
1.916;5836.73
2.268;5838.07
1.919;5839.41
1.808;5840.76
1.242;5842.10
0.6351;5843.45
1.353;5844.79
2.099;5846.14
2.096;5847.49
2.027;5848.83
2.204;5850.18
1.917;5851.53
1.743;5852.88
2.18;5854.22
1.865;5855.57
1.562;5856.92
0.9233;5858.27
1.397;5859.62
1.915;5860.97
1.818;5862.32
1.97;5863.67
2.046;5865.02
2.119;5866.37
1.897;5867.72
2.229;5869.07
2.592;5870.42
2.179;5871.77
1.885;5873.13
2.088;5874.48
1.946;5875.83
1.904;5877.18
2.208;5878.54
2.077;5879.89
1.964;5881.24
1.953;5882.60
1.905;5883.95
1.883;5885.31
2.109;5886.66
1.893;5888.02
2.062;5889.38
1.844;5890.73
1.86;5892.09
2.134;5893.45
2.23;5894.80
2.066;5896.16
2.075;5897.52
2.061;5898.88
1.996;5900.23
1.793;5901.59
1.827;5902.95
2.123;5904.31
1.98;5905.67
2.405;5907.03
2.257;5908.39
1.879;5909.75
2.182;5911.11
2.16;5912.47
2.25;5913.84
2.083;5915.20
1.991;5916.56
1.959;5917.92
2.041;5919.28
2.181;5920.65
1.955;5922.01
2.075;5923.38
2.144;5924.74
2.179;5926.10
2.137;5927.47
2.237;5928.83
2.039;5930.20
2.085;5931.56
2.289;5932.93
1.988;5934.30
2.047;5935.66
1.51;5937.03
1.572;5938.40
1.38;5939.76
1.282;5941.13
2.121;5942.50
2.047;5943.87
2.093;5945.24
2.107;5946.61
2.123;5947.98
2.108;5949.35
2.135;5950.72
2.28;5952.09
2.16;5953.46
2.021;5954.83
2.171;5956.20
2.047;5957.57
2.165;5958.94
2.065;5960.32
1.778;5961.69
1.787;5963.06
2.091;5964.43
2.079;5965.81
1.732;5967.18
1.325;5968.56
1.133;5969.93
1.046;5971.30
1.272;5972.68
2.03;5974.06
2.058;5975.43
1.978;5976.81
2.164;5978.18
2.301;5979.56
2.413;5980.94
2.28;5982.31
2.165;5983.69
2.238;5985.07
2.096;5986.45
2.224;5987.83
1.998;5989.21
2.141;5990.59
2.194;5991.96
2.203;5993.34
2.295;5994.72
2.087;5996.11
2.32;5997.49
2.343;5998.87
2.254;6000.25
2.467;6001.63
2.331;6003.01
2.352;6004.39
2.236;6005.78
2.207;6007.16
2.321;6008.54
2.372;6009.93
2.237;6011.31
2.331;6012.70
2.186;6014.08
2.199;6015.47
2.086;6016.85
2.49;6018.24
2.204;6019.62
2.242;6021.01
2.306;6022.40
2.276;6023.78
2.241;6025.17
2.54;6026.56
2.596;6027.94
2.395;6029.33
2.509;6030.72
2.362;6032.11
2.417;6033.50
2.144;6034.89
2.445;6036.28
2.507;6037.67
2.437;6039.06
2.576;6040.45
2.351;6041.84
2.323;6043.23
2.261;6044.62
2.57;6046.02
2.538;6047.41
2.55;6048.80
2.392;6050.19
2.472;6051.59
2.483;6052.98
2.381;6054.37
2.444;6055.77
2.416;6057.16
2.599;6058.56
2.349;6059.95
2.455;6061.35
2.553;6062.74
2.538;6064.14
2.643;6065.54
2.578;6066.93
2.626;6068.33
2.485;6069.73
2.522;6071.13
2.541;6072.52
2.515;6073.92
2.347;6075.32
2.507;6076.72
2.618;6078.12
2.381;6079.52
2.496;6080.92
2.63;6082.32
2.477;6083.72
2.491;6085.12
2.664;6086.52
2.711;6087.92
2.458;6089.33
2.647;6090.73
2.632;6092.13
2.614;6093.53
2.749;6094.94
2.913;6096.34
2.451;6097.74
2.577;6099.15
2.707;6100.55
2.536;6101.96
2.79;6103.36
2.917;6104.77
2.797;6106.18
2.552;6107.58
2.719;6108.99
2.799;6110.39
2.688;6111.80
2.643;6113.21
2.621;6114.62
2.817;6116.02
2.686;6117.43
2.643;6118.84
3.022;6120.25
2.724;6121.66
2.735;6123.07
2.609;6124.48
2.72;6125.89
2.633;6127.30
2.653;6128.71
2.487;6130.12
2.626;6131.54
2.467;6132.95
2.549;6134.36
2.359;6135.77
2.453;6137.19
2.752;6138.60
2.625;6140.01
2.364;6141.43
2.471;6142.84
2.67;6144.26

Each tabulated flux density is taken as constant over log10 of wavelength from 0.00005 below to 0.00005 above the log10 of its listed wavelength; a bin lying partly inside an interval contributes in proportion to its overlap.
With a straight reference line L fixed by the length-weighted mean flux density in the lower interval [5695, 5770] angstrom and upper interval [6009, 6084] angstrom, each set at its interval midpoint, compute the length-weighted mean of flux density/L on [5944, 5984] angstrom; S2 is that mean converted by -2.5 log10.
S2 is 0.17 mag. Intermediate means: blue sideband 1.93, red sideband 2.43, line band 1.97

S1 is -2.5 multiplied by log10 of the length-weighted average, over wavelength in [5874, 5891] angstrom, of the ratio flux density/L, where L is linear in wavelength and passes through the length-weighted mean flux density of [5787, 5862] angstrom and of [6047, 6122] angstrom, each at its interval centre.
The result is 0.04 mag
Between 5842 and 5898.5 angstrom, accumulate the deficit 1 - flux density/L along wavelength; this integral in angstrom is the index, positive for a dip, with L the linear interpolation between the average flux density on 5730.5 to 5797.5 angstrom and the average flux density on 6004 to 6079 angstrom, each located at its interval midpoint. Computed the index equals 5.1 angstrom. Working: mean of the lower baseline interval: 1.91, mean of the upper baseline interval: 2.41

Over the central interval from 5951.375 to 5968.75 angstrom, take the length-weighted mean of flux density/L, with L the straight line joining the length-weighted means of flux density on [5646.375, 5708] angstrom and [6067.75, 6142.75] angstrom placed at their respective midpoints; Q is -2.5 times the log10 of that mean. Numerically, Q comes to 0.21 mag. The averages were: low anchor 2.02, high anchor 2.62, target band 2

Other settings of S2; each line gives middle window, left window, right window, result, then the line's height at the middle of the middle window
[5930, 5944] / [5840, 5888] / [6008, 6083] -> 0.14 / 2.1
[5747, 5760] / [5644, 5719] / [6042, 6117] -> 0.13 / 2.12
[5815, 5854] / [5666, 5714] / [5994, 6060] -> 0.14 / 2.15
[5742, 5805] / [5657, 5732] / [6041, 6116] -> 0.11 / 2.12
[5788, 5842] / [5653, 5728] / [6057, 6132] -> 0.11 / 2.2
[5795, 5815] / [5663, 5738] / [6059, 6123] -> 0.08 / 2.17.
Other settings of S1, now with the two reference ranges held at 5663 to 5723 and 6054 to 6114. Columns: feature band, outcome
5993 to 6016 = 0.09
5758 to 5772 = 0.11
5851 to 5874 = 0.19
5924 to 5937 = 0.13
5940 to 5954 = 0.18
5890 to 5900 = 0.13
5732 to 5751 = 0.12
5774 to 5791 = 0.08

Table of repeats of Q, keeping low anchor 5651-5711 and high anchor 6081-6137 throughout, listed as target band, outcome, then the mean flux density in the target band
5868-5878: 0.10 mag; 2.11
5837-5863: 0.29 mag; 1.74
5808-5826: 0.09 mag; 2.05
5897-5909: 0.14 mag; 2.06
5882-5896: 0.17 mag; 1.99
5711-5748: 0.08 mag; 1.95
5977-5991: 0.13 mag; 2.19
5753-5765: 0.12 mag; 1.92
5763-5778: 0.19 mag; 1.81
